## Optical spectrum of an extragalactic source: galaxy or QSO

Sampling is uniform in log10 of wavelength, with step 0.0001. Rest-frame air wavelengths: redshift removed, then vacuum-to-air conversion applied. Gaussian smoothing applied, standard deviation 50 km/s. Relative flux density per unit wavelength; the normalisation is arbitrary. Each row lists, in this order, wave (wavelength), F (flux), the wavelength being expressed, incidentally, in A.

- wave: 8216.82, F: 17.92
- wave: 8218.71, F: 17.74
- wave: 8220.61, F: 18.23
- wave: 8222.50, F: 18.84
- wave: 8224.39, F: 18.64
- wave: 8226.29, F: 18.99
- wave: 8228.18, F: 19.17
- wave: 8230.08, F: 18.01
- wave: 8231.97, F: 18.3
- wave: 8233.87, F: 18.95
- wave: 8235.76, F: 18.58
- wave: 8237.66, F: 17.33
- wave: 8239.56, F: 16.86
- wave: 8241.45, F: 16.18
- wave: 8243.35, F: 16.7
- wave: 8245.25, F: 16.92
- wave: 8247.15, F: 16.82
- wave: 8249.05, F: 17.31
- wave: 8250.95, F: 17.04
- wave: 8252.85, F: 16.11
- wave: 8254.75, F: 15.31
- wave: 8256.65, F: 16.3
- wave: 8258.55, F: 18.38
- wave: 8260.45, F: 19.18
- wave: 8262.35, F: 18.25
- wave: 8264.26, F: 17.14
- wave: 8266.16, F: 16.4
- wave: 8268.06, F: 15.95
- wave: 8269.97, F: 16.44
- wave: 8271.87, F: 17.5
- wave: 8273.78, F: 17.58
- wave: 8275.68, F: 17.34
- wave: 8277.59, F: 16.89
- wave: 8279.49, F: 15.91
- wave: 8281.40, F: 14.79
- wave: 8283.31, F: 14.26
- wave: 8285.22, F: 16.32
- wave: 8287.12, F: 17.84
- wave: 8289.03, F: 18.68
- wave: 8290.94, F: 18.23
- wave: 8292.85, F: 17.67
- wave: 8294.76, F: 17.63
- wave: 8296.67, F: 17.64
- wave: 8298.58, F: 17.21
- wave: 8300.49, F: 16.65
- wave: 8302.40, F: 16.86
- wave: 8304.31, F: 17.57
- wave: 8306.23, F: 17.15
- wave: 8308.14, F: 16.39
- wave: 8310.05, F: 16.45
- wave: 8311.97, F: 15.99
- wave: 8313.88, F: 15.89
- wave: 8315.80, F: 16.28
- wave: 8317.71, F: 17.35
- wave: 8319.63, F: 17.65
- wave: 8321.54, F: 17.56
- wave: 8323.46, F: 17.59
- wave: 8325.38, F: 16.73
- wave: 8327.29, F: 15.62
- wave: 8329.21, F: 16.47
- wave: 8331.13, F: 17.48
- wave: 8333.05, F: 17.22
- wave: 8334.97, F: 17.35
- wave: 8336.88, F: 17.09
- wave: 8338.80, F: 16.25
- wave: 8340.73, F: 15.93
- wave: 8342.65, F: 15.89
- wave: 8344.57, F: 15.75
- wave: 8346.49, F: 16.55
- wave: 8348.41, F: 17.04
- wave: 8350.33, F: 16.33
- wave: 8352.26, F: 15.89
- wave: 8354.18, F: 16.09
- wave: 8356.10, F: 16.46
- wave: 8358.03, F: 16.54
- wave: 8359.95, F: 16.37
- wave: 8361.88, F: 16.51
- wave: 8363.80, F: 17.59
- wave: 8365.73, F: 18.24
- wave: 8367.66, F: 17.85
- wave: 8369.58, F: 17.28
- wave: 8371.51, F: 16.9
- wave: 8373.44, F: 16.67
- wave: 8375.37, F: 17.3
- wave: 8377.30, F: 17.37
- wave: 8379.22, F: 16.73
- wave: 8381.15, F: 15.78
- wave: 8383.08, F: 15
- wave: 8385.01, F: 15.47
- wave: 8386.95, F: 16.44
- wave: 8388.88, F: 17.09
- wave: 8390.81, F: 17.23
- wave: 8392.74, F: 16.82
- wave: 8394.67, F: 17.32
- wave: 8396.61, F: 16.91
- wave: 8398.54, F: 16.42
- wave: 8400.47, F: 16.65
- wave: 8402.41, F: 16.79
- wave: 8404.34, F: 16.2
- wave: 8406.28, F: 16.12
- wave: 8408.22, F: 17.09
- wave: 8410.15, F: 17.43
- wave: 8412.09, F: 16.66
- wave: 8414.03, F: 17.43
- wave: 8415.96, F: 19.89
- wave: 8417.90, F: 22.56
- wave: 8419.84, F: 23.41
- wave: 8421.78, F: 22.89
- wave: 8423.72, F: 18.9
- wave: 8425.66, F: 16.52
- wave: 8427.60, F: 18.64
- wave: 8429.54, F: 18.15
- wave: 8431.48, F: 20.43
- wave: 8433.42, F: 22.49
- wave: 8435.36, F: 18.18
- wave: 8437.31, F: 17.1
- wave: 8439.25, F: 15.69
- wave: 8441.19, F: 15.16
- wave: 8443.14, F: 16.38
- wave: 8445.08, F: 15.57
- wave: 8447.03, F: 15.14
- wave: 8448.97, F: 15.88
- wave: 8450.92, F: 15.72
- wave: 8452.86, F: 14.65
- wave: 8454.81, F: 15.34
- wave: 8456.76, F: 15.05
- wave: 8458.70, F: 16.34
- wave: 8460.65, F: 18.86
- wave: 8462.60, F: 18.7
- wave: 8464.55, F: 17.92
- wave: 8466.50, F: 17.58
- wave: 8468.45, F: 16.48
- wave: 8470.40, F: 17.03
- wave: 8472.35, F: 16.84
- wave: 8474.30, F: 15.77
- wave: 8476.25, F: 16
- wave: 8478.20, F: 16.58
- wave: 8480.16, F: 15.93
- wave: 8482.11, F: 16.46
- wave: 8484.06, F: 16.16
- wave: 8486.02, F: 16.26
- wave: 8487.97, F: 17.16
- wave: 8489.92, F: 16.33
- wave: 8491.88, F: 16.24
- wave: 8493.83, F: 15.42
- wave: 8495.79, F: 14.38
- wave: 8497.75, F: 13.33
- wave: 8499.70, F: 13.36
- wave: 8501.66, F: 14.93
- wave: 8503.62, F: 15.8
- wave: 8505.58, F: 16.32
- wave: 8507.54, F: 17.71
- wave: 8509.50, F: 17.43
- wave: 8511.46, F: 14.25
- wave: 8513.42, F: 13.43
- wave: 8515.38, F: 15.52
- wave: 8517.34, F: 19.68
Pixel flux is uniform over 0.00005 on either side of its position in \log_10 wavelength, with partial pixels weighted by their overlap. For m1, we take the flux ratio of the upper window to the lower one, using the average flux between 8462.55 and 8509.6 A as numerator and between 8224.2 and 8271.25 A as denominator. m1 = 0.93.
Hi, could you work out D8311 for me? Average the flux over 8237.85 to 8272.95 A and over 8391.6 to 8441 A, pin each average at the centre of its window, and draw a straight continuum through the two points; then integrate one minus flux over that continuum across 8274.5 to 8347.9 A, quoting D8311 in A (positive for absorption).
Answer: 2.5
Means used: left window 16.9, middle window 16.8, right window 18.2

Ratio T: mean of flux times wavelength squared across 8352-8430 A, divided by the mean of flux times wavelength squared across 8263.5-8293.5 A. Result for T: 1.1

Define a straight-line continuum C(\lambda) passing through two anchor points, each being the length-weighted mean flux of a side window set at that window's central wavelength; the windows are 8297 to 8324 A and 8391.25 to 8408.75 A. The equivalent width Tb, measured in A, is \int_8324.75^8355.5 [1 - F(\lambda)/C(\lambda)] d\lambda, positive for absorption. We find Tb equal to 0.7 A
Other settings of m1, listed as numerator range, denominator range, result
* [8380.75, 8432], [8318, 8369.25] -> 1.06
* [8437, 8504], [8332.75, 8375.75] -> 0.96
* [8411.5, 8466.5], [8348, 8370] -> 1.06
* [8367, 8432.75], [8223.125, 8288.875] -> 1.03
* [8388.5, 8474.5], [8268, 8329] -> 1.04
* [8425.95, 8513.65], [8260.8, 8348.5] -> 0.98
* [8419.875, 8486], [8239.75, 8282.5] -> 1.02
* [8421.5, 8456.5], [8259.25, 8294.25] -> 1.01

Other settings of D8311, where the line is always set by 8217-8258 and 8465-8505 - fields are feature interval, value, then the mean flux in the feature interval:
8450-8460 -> 0.4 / 15.5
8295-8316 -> 0.4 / 16.8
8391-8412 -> -0.4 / 16.8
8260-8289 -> 0.9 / 16.8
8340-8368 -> 0.3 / 16.6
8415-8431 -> -3.7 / 20.1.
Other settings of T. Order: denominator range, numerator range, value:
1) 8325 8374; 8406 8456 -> 1.09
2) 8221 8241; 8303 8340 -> 0.94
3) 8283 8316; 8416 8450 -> 1.12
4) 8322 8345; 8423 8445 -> 1.10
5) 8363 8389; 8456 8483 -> 1.02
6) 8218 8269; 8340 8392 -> 0.98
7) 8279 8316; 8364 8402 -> 1.02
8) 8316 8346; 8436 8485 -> 1.00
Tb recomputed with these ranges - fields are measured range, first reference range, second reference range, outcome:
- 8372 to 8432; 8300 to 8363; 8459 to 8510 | -4.3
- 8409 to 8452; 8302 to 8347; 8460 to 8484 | -3.3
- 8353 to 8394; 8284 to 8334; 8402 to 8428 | 2.9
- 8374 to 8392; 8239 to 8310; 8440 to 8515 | -0.1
